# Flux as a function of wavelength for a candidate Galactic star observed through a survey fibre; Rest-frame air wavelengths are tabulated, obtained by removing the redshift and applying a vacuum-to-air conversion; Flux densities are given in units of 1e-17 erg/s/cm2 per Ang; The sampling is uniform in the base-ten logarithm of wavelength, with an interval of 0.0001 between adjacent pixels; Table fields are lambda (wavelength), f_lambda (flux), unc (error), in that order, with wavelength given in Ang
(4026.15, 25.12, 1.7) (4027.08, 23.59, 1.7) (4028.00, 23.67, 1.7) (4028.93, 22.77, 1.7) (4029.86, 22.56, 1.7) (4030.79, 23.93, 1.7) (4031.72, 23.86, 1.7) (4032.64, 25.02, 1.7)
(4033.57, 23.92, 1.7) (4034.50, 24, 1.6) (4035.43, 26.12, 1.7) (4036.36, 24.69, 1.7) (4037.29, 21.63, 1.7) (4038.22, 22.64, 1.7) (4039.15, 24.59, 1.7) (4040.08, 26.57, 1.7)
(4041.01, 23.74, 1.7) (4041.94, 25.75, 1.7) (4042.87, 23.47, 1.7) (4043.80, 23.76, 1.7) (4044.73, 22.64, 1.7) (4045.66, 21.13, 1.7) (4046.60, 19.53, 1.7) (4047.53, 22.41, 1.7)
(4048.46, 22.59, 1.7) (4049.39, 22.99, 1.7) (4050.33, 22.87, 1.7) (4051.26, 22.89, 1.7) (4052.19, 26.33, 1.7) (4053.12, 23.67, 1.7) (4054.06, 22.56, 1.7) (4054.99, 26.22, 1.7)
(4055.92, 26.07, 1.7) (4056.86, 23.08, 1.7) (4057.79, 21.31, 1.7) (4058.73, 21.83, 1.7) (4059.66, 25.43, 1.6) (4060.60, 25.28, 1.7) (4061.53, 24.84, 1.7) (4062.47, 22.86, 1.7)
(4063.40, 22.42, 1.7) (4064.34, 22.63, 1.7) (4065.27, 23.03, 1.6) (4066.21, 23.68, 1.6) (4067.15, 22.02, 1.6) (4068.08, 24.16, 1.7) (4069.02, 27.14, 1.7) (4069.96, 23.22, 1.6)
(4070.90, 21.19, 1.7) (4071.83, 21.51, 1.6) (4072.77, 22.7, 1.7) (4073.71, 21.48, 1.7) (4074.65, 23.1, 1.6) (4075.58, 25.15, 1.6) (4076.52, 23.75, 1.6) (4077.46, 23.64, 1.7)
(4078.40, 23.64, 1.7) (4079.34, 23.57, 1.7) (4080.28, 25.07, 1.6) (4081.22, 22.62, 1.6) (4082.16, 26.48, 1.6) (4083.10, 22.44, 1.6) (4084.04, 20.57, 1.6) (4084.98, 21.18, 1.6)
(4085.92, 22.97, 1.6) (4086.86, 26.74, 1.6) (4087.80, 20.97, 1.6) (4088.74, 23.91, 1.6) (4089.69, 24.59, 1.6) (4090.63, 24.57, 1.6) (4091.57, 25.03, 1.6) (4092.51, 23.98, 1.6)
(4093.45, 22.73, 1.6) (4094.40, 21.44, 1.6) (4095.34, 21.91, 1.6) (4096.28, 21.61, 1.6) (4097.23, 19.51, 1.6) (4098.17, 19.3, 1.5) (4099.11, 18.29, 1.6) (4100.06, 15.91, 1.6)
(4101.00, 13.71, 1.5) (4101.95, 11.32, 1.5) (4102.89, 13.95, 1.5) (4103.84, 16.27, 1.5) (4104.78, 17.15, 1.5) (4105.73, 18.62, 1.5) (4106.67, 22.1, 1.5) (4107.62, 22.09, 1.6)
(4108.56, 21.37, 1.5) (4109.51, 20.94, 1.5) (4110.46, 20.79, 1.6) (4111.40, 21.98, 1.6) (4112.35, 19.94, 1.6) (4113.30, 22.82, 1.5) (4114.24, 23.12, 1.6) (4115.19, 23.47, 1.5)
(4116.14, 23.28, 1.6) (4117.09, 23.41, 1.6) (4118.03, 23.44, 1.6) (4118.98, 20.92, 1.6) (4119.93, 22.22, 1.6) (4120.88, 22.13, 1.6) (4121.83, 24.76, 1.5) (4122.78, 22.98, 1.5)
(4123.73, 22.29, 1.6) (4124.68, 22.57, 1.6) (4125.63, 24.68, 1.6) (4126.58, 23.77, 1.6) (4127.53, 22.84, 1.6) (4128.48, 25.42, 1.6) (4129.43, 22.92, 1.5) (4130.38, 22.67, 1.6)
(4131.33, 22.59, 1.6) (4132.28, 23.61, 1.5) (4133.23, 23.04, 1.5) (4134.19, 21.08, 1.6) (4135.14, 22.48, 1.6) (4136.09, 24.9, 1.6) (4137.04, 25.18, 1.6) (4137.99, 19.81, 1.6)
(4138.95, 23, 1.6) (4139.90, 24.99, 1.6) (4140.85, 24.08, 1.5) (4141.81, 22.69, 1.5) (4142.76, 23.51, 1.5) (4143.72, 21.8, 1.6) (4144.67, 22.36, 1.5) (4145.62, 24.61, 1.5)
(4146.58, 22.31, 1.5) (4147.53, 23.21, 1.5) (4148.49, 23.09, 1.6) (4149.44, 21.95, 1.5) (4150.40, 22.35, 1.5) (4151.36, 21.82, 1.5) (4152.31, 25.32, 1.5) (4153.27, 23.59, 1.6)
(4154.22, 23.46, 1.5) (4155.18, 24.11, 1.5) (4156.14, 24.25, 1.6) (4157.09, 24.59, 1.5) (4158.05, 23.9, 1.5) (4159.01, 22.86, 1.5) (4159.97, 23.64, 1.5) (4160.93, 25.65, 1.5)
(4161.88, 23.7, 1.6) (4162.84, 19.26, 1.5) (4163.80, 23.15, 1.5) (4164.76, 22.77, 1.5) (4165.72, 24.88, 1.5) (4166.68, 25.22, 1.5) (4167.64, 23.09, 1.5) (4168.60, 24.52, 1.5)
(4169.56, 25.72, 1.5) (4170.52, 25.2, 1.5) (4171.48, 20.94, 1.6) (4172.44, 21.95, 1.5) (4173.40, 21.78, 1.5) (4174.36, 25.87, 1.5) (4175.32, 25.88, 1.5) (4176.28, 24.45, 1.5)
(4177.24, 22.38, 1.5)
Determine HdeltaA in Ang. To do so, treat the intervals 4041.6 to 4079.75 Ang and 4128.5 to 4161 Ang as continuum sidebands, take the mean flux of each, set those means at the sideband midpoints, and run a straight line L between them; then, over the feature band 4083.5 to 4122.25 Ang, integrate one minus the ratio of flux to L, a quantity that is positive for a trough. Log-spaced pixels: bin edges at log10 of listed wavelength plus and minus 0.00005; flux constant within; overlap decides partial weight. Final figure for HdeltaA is 3.7 Ang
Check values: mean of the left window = 23.3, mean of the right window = 23.3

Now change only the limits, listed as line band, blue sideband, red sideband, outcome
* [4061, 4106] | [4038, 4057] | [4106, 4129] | 2.4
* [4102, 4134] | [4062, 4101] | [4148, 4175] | 1.7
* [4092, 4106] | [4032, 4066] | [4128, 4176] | 3.1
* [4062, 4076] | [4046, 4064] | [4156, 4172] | 0.2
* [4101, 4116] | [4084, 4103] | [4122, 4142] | 1.5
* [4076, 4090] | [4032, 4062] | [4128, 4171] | 0.1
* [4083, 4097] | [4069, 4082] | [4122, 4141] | 0.2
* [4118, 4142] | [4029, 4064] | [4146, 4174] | 0.4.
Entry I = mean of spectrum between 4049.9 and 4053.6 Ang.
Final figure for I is 24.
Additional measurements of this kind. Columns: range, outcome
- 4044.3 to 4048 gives 21.4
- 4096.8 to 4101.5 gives 17.3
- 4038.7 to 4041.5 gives 25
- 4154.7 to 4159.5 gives 23.9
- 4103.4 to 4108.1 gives 19.3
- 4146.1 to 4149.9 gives 22.7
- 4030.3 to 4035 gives 24.2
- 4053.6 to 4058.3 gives 23.8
